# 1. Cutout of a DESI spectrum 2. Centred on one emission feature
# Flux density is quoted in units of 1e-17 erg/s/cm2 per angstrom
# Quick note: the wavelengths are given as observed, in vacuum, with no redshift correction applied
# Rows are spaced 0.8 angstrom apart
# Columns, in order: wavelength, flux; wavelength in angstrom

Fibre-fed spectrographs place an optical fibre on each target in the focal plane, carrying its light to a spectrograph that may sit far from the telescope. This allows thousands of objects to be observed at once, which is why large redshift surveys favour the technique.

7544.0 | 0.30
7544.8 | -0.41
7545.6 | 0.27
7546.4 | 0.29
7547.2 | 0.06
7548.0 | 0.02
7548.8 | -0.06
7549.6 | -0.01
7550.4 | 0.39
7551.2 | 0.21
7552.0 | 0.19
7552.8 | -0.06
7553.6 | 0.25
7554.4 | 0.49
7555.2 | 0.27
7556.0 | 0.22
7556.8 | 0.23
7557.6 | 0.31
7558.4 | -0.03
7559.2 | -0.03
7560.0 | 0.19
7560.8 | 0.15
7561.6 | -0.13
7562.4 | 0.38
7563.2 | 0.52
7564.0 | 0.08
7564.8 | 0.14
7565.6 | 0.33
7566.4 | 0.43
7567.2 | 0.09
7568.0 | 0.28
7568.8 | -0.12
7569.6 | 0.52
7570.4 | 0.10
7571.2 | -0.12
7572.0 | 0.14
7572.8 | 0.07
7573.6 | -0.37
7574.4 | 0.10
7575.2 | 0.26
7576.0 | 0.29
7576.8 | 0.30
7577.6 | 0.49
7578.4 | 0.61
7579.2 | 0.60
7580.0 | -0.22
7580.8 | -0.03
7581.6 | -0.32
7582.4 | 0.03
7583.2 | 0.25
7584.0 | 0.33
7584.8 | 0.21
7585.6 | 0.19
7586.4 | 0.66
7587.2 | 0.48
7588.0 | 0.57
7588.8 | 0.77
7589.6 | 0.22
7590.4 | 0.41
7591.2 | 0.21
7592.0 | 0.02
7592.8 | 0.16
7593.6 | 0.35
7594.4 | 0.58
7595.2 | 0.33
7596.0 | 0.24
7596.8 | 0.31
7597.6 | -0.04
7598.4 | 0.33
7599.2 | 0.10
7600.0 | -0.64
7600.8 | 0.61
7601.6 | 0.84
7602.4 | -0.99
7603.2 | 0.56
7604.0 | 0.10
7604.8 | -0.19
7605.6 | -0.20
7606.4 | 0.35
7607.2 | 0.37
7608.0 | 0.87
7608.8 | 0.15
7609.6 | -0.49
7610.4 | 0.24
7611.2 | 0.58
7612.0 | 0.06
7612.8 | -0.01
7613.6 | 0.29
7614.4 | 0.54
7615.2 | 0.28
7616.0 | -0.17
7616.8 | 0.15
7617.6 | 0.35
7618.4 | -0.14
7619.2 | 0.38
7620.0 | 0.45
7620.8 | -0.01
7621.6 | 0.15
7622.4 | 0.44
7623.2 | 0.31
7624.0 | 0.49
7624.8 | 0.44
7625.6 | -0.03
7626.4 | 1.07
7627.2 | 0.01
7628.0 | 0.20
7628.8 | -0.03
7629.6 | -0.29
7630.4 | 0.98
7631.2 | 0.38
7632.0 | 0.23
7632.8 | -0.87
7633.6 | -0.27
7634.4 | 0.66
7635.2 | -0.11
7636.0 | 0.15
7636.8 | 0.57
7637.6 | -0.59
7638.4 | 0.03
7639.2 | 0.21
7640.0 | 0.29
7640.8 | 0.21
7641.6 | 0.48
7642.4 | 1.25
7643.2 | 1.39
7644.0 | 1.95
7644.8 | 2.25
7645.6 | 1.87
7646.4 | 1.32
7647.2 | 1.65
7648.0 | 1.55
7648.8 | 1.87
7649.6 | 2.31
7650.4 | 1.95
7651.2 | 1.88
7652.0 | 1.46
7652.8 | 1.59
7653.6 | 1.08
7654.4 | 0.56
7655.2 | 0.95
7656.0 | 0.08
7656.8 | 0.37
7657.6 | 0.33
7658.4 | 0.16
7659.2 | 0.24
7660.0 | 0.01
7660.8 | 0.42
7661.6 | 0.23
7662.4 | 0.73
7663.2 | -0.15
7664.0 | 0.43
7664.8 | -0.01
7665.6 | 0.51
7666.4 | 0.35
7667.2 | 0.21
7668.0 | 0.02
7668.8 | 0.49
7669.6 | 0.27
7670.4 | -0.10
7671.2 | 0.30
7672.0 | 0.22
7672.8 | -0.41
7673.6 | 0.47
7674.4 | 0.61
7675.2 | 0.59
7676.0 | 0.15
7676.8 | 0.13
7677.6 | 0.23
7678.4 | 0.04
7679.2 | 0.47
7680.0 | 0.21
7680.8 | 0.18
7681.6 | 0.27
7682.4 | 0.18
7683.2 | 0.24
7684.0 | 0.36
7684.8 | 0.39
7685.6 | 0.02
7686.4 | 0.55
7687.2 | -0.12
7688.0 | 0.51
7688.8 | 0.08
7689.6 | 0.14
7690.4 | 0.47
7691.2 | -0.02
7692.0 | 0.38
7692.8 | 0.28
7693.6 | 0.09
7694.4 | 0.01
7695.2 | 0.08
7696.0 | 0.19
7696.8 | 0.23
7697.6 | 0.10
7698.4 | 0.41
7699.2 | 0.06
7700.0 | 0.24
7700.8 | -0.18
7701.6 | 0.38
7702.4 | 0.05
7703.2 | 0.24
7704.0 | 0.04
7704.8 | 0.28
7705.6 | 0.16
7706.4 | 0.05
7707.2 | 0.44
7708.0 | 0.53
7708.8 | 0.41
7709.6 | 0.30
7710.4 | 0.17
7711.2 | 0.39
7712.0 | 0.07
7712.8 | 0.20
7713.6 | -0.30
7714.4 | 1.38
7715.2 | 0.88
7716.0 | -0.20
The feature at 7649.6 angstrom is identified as [O II]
